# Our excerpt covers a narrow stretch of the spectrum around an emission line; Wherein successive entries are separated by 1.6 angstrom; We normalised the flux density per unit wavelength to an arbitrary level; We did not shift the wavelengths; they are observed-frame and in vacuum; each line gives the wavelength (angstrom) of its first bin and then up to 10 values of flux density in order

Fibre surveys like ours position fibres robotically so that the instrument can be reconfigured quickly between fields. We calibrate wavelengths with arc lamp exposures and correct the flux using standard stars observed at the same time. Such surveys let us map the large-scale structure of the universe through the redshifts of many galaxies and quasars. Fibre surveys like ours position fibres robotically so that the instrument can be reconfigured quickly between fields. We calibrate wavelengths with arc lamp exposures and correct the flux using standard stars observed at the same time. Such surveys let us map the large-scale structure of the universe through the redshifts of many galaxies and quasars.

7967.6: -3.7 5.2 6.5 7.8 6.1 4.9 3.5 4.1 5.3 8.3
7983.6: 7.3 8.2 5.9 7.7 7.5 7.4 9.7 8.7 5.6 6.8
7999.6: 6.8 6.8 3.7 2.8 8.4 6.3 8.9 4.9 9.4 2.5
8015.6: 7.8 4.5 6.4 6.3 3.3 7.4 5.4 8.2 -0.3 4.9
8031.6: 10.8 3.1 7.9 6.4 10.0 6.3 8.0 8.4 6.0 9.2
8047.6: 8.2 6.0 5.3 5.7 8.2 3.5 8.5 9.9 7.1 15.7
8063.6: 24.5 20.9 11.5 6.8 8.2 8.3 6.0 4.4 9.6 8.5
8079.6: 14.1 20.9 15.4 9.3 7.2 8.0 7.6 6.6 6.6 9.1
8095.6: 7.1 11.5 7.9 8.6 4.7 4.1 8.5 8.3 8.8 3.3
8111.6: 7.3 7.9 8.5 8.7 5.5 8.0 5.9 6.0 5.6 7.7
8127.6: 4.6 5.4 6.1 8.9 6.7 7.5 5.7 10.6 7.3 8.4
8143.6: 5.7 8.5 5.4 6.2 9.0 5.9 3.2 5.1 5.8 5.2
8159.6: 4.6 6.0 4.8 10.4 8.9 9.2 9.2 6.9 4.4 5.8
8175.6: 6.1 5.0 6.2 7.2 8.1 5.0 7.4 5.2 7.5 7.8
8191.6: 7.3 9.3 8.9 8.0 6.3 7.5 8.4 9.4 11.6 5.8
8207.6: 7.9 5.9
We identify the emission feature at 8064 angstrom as [S II] 6716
